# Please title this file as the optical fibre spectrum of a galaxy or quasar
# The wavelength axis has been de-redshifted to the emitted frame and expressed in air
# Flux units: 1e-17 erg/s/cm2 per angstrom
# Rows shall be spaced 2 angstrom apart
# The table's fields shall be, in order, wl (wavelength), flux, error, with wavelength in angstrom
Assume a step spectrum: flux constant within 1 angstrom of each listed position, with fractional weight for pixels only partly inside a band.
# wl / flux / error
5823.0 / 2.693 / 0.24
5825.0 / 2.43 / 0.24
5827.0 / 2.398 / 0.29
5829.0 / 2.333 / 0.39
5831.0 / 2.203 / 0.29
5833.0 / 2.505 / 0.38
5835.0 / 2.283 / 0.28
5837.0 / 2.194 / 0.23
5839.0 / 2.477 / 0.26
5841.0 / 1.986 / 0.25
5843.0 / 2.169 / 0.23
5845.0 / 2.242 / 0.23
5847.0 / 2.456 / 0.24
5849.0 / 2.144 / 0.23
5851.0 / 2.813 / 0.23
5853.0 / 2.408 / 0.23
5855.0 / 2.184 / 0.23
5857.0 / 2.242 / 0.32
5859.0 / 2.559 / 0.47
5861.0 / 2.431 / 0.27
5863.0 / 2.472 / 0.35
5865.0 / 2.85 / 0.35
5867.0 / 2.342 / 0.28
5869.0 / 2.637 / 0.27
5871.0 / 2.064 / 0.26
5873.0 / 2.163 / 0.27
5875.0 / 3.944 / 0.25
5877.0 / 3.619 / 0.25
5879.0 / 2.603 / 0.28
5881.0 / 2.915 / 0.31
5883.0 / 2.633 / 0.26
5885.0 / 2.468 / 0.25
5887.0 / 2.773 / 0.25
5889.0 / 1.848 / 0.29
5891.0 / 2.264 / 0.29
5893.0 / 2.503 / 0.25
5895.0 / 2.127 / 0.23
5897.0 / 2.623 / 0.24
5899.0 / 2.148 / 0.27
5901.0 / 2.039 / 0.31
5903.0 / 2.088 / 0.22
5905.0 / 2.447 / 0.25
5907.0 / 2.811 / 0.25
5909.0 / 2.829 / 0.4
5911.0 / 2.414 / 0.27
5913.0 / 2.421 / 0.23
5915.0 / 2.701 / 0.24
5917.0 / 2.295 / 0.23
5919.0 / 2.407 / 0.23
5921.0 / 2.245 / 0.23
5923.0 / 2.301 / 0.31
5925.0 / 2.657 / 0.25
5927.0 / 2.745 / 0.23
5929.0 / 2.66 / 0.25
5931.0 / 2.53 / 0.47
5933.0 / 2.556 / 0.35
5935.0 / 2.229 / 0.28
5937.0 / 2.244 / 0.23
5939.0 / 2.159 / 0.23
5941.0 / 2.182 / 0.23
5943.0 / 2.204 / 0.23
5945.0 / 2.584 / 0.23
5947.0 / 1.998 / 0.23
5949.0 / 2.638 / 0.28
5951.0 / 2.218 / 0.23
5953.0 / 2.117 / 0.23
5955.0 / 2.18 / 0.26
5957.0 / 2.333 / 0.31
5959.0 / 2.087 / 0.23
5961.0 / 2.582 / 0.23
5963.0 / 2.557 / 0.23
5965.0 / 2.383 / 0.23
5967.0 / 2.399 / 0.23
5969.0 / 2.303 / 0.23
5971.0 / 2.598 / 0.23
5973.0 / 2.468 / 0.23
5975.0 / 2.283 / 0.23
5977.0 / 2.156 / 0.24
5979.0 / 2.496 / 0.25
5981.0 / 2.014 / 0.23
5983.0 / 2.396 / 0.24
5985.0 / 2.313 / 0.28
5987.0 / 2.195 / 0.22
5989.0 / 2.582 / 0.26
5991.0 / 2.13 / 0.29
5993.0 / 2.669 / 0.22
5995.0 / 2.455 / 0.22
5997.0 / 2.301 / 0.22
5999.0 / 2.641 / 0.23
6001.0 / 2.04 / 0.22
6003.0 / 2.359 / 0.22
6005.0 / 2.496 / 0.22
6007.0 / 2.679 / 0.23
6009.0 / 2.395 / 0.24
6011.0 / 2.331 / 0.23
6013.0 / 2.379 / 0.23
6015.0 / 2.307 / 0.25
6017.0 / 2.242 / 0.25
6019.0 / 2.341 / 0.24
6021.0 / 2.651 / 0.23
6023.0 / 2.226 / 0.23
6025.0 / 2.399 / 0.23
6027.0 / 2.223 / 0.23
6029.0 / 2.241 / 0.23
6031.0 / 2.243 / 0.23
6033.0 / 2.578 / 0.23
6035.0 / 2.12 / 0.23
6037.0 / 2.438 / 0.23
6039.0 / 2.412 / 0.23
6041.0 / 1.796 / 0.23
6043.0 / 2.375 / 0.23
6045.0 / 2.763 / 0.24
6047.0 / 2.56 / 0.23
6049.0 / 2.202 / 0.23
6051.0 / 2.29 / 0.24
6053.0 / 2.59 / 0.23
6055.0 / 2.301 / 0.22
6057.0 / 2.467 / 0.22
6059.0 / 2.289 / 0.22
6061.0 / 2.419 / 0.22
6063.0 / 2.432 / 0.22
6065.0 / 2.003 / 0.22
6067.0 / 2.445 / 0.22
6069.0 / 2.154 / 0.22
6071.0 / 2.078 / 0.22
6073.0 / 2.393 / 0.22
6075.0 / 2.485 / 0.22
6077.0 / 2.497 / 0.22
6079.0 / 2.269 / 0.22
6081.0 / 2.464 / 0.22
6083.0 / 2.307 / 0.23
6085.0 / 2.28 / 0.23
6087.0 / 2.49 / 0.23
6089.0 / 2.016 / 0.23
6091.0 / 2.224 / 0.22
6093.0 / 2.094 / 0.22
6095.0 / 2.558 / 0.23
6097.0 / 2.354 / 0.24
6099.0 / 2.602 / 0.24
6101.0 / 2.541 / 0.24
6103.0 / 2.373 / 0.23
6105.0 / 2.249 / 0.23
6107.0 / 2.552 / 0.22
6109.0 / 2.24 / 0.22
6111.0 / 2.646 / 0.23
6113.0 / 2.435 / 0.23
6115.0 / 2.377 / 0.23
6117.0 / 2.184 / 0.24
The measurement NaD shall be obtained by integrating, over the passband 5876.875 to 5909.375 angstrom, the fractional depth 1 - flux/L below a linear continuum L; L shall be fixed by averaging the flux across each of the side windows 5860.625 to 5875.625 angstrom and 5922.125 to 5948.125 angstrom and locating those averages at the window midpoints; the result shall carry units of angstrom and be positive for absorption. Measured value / 0.5 angstrom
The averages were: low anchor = 2.59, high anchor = 2.39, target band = 2.48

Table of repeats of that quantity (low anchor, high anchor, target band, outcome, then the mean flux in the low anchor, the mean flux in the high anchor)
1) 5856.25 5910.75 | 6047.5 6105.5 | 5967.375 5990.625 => 0.94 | 2.53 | 2.34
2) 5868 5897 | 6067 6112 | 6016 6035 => 0.78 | 2.61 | 2.36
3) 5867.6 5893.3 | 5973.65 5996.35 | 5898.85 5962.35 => 3.00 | 2.65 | 2.34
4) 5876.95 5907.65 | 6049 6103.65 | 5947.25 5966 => 0.68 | 2.46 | 2.35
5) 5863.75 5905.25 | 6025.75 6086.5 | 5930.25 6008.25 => 2.64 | 2.53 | 2.34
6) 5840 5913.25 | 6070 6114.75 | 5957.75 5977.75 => 0.40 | 2.48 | 2.37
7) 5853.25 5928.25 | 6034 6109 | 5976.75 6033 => 1.07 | 2.51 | 2.35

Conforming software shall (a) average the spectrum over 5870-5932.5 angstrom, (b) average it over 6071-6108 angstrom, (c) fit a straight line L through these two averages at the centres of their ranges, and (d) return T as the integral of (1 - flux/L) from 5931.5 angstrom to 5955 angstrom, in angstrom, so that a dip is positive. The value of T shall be 1.9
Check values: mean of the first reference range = 2.53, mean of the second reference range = 2.37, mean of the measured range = 2.29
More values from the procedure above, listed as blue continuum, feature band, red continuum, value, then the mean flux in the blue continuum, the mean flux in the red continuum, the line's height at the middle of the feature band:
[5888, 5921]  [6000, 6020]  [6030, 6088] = 0.0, 2.37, 2.35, 2.36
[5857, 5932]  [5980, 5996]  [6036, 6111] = 0.6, 2.53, 2.36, 2.44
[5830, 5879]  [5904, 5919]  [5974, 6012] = -0.7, 2.48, 2.36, 2.43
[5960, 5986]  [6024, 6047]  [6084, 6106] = 0.2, 2.38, 2.34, 2.36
